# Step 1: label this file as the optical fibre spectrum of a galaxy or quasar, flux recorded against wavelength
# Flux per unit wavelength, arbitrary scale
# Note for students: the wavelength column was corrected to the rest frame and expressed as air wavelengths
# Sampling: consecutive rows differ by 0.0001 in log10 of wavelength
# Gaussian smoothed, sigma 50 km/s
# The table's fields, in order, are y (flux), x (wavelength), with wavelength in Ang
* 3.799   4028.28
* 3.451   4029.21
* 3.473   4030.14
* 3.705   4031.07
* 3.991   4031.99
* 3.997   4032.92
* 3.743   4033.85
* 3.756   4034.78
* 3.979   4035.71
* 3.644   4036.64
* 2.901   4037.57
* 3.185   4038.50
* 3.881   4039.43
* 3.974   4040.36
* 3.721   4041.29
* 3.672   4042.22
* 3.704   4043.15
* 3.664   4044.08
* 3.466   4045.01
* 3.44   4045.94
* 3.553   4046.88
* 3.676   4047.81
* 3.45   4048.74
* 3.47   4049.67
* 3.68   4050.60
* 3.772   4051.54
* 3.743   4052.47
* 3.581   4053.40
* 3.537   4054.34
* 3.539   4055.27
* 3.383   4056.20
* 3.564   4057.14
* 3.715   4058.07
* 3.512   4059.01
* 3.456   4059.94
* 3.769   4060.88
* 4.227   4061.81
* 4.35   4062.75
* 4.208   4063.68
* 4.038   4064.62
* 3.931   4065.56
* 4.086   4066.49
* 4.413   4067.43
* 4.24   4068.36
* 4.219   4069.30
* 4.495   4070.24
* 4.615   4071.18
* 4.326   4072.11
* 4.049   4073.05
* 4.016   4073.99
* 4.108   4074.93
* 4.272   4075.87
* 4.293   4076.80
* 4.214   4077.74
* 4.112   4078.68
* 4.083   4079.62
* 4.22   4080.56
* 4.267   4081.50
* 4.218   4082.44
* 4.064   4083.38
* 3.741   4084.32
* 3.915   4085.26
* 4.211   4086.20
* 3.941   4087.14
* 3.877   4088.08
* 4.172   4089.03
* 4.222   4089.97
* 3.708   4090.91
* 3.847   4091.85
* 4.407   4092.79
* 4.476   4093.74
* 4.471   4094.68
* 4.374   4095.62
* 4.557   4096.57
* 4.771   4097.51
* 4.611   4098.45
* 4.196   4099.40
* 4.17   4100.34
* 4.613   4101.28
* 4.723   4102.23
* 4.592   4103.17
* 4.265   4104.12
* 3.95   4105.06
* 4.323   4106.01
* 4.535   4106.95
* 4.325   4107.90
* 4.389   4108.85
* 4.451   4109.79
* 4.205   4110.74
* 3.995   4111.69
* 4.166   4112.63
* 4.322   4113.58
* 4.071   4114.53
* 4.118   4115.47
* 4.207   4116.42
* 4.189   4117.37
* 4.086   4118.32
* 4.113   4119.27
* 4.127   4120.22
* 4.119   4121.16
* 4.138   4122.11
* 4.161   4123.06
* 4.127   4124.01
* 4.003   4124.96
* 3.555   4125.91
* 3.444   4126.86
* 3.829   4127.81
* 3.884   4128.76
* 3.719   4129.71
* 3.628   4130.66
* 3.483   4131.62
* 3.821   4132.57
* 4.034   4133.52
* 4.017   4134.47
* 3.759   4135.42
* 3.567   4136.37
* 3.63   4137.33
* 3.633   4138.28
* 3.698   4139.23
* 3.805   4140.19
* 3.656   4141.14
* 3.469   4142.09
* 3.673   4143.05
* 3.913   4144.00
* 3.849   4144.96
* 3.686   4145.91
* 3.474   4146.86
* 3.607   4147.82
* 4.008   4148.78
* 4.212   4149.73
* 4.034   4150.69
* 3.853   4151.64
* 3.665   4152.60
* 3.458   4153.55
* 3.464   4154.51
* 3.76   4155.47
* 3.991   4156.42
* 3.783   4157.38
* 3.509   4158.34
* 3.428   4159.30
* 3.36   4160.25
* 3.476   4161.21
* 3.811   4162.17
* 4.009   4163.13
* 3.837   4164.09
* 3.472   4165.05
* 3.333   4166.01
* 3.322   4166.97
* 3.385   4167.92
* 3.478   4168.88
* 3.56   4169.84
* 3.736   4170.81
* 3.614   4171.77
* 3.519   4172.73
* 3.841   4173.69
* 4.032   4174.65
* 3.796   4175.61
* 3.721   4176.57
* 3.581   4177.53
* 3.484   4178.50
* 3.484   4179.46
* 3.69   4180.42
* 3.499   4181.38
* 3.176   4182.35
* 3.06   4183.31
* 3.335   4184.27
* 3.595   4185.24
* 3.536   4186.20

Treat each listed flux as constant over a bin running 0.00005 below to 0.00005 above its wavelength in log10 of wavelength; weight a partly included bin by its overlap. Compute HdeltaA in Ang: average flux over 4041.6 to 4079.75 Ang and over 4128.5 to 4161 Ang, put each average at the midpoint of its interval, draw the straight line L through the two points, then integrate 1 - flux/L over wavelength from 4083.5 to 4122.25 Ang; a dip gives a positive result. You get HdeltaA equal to -4.39 Ang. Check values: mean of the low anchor 3.89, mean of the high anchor 3.72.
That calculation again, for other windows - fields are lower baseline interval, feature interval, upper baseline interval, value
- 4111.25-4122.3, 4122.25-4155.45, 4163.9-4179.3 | 1.3 Ang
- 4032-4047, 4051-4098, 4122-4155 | -4.8 Ang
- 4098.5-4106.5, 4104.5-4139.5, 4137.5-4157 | 0.9 Ang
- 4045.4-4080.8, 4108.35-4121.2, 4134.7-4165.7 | -1.3 Ang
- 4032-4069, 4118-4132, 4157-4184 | -1.0 Ang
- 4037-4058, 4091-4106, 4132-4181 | -3.1 Ang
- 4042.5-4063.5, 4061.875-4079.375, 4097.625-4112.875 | -1.5 Ang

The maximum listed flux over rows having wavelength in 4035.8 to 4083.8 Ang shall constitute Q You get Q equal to 4.615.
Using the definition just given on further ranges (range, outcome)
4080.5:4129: 4.771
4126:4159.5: 4.212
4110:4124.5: 4.322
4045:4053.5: 3.772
